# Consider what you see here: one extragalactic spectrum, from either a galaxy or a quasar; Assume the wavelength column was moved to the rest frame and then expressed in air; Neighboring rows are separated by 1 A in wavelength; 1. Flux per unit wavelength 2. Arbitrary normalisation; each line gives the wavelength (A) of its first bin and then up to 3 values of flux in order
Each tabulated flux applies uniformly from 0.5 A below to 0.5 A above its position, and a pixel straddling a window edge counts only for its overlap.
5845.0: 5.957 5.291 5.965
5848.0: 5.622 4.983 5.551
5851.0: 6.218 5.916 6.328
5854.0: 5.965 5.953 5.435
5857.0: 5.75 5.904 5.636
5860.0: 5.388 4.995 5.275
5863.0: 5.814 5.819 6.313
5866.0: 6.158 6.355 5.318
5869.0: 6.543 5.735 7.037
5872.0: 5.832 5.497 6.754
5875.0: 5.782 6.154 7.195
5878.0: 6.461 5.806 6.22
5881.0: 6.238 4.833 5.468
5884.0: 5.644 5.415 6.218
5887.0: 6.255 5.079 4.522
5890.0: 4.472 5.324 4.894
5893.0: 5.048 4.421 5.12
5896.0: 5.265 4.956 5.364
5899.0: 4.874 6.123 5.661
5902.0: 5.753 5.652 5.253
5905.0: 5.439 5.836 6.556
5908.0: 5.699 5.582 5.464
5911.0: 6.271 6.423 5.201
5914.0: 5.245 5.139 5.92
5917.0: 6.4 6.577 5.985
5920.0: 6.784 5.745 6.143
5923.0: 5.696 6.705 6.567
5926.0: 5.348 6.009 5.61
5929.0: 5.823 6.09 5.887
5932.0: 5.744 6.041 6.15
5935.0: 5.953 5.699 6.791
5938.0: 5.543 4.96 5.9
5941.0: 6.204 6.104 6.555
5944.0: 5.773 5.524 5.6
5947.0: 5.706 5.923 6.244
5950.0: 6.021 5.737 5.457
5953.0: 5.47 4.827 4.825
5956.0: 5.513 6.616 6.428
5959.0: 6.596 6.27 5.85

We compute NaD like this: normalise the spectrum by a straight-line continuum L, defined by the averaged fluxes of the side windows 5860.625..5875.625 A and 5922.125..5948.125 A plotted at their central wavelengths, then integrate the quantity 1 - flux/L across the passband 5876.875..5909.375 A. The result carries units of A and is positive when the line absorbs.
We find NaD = 2.3 A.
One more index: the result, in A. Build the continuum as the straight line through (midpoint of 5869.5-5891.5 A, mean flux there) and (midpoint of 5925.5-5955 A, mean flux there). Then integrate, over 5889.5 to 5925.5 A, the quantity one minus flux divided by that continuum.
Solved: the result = 0.95 A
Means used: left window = 5.82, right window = 5.8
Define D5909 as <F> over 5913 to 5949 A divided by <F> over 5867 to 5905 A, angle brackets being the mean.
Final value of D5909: 1.05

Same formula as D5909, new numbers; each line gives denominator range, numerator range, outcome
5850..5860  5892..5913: 0.94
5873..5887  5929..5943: 0.99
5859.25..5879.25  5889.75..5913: 0.91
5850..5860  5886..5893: 0.88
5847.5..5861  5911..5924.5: 1.05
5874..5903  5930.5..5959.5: 1.06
